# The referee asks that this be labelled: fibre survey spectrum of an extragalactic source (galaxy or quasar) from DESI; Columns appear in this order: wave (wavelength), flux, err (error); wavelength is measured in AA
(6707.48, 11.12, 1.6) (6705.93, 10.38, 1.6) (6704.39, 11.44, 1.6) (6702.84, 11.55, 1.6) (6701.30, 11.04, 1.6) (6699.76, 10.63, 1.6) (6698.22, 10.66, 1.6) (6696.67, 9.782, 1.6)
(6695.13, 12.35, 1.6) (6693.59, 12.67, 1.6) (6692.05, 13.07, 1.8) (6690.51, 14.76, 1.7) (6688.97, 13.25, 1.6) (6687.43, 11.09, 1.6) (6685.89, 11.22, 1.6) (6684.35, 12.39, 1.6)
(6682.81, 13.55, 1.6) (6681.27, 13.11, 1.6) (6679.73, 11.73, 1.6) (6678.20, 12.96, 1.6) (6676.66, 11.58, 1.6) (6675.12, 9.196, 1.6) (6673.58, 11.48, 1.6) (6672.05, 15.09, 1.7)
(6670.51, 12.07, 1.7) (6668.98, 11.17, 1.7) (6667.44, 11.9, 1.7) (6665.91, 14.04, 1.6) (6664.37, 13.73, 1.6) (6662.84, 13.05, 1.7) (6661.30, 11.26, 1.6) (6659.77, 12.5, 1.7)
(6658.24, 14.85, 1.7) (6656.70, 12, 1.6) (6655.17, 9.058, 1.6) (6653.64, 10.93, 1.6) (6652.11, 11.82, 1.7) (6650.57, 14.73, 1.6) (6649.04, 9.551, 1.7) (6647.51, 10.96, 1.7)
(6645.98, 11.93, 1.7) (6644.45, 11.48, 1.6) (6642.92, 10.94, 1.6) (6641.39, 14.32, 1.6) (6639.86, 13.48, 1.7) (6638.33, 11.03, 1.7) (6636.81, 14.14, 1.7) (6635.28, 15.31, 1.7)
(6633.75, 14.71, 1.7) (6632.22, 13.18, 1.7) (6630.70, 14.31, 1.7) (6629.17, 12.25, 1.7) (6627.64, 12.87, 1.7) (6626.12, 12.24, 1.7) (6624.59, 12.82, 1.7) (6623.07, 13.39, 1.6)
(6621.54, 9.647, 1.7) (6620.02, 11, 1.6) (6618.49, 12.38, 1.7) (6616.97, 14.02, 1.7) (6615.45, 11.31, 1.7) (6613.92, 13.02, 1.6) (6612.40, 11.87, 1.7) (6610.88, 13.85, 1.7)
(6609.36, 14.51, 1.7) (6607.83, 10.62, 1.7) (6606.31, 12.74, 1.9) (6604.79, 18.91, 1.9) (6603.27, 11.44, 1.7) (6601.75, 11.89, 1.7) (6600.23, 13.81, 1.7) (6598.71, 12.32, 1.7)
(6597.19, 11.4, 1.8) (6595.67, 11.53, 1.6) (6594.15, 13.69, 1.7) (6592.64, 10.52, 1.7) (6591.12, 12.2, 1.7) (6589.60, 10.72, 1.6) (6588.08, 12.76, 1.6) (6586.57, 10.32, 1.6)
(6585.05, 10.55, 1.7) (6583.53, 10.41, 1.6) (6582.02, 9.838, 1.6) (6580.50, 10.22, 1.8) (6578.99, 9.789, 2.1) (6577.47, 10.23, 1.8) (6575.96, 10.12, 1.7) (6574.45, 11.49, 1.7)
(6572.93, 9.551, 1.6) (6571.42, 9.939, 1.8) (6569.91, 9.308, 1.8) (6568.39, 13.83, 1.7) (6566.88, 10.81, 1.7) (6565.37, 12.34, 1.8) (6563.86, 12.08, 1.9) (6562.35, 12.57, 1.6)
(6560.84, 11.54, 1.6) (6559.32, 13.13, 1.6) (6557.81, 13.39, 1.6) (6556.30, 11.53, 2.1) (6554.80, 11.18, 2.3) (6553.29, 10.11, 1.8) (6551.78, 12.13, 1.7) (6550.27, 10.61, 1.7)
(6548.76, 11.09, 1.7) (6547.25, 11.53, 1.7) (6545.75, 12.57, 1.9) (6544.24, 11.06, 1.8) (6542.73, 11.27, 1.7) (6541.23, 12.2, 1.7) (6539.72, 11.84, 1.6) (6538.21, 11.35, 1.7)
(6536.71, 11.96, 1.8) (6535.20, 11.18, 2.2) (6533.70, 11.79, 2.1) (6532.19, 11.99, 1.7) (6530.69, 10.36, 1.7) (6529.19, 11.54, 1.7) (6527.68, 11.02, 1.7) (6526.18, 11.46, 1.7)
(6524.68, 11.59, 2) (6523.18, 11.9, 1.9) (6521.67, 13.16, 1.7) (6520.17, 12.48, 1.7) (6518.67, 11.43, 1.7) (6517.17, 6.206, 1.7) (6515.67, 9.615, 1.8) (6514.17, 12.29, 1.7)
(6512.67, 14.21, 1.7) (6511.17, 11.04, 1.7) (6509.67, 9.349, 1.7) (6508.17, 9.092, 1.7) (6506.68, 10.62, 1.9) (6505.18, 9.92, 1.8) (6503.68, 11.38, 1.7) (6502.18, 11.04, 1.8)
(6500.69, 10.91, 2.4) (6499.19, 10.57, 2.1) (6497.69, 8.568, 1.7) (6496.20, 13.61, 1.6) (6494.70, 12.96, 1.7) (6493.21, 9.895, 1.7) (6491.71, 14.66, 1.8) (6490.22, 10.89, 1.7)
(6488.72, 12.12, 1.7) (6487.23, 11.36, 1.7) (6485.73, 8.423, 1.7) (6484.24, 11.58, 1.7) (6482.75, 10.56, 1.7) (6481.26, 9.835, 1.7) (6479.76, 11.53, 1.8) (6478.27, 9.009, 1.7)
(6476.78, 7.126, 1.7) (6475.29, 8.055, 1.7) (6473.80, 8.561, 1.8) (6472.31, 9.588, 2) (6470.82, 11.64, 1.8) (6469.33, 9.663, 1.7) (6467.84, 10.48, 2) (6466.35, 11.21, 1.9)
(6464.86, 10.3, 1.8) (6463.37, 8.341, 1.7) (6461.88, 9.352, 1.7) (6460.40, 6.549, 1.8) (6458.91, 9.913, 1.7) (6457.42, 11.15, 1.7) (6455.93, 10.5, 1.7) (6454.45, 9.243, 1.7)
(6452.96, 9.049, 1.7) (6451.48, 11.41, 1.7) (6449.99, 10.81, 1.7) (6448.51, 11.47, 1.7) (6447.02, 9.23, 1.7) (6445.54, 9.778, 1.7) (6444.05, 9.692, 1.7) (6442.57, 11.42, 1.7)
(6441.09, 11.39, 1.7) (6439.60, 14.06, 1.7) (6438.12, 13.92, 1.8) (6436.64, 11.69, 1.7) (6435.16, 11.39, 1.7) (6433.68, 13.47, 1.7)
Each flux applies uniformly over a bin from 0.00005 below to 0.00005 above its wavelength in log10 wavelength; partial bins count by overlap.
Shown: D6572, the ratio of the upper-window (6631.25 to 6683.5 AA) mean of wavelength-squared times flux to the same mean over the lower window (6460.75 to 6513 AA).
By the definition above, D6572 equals 1.3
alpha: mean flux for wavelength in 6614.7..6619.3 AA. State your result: 12.6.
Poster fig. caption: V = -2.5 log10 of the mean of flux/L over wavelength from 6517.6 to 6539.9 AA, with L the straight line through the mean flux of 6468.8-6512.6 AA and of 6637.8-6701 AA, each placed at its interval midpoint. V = -0.07 mag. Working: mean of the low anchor 10.5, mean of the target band 11.6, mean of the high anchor 12.1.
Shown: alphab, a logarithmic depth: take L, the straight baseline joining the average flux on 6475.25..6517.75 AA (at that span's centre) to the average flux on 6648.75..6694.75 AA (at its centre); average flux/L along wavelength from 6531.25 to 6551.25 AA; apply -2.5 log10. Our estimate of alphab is -0.05 mag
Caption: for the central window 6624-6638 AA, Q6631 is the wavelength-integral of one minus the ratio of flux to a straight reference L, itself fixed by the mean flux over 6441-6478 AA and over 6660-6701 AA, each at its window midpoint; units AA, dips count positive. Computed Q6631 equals -2.2 AA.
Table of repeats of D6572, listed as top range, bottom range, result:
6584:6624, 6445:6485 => 1.30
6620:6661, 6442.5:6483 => 1.34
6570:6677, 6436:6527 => 1.19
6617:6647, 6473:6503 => 1.26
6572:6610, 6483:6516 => 1.08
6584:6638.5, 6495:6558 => 1.15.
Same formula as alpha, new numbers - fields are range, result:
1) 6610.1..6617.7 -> 12.8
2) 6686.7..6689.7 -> 12.2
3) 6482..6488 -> 10.5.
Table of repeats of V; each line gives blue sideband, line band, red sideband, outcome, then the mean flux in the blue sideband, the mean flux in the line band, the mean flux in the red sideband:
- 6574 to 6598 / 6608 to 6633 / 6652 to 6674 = -0.09 mag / 11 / 12.6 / 12.4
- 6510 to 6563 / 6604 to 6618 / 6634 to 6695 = -0.12 mag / 11.5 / 13.4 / 12.4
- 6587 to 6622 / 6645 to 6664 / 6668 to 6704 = 0.02 mag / 12.4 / 11.9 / 12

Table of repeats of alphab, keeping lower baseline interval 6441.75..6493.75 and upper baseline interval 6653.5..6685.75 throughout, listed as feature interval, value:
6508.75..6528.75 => -0.05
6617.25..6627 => -0.02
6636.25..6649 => -0.01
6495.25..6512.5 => -0.02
